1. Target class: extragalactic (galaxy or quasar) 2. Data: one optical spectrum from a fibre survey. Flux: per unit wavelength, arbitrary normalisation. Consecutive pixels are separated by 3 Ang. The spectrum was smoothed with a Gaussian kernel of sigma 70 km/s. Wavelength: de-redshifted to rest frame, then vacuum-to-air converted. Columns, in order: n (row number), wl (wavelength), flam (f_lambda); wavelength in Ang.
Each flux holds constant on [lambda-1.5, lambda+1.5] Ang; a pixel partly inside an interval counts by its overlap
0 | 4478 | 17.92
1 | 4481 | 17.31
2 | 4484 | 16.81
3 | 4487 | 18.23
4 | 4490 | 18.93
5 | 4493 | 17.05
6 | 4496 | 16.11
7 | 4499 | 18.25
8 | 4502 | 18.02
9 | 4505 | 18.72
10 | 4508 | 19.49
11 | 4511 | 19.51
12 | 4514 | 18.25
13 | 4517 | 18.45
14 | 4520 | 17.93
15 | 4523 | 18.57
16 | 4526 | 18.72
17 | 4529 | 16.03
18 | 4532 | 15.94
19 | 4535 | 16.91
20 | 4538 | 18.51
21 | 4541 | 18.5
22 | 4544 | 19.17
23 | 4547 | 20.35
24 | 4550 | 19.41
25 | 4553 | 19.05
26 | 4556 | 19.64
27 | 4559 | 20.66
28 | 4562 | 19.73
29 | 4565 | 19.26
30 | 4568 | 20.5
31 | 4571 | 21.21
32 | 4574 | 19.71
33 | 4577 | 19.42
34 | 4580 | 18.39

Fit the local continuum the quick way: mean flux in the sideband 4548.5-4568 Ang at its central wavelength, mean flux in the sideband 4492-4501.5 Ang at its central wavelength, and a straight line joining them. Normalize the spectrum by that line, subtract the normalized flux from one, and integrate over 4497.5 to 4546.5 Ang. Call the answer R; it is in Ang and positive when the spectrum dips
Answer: -0.02 Ang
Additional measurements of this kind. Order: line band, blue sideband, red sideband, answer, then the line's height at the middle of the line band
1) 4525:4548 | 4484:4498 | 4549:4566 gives 1.3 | 19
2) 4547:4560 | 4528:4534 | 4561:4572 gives -0.8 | 18.7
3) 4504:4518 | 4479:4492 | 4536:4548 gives -0.4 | 18.3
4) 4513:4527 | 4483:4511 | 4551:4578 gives 0.2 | 18.7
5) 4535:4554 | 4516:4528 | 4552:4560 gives 0.3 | 19.3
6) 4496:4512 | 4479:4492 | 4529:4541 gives -0.9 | 17.6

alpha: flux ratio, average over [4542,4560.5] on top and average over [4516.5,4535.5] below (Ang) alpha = 1.13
